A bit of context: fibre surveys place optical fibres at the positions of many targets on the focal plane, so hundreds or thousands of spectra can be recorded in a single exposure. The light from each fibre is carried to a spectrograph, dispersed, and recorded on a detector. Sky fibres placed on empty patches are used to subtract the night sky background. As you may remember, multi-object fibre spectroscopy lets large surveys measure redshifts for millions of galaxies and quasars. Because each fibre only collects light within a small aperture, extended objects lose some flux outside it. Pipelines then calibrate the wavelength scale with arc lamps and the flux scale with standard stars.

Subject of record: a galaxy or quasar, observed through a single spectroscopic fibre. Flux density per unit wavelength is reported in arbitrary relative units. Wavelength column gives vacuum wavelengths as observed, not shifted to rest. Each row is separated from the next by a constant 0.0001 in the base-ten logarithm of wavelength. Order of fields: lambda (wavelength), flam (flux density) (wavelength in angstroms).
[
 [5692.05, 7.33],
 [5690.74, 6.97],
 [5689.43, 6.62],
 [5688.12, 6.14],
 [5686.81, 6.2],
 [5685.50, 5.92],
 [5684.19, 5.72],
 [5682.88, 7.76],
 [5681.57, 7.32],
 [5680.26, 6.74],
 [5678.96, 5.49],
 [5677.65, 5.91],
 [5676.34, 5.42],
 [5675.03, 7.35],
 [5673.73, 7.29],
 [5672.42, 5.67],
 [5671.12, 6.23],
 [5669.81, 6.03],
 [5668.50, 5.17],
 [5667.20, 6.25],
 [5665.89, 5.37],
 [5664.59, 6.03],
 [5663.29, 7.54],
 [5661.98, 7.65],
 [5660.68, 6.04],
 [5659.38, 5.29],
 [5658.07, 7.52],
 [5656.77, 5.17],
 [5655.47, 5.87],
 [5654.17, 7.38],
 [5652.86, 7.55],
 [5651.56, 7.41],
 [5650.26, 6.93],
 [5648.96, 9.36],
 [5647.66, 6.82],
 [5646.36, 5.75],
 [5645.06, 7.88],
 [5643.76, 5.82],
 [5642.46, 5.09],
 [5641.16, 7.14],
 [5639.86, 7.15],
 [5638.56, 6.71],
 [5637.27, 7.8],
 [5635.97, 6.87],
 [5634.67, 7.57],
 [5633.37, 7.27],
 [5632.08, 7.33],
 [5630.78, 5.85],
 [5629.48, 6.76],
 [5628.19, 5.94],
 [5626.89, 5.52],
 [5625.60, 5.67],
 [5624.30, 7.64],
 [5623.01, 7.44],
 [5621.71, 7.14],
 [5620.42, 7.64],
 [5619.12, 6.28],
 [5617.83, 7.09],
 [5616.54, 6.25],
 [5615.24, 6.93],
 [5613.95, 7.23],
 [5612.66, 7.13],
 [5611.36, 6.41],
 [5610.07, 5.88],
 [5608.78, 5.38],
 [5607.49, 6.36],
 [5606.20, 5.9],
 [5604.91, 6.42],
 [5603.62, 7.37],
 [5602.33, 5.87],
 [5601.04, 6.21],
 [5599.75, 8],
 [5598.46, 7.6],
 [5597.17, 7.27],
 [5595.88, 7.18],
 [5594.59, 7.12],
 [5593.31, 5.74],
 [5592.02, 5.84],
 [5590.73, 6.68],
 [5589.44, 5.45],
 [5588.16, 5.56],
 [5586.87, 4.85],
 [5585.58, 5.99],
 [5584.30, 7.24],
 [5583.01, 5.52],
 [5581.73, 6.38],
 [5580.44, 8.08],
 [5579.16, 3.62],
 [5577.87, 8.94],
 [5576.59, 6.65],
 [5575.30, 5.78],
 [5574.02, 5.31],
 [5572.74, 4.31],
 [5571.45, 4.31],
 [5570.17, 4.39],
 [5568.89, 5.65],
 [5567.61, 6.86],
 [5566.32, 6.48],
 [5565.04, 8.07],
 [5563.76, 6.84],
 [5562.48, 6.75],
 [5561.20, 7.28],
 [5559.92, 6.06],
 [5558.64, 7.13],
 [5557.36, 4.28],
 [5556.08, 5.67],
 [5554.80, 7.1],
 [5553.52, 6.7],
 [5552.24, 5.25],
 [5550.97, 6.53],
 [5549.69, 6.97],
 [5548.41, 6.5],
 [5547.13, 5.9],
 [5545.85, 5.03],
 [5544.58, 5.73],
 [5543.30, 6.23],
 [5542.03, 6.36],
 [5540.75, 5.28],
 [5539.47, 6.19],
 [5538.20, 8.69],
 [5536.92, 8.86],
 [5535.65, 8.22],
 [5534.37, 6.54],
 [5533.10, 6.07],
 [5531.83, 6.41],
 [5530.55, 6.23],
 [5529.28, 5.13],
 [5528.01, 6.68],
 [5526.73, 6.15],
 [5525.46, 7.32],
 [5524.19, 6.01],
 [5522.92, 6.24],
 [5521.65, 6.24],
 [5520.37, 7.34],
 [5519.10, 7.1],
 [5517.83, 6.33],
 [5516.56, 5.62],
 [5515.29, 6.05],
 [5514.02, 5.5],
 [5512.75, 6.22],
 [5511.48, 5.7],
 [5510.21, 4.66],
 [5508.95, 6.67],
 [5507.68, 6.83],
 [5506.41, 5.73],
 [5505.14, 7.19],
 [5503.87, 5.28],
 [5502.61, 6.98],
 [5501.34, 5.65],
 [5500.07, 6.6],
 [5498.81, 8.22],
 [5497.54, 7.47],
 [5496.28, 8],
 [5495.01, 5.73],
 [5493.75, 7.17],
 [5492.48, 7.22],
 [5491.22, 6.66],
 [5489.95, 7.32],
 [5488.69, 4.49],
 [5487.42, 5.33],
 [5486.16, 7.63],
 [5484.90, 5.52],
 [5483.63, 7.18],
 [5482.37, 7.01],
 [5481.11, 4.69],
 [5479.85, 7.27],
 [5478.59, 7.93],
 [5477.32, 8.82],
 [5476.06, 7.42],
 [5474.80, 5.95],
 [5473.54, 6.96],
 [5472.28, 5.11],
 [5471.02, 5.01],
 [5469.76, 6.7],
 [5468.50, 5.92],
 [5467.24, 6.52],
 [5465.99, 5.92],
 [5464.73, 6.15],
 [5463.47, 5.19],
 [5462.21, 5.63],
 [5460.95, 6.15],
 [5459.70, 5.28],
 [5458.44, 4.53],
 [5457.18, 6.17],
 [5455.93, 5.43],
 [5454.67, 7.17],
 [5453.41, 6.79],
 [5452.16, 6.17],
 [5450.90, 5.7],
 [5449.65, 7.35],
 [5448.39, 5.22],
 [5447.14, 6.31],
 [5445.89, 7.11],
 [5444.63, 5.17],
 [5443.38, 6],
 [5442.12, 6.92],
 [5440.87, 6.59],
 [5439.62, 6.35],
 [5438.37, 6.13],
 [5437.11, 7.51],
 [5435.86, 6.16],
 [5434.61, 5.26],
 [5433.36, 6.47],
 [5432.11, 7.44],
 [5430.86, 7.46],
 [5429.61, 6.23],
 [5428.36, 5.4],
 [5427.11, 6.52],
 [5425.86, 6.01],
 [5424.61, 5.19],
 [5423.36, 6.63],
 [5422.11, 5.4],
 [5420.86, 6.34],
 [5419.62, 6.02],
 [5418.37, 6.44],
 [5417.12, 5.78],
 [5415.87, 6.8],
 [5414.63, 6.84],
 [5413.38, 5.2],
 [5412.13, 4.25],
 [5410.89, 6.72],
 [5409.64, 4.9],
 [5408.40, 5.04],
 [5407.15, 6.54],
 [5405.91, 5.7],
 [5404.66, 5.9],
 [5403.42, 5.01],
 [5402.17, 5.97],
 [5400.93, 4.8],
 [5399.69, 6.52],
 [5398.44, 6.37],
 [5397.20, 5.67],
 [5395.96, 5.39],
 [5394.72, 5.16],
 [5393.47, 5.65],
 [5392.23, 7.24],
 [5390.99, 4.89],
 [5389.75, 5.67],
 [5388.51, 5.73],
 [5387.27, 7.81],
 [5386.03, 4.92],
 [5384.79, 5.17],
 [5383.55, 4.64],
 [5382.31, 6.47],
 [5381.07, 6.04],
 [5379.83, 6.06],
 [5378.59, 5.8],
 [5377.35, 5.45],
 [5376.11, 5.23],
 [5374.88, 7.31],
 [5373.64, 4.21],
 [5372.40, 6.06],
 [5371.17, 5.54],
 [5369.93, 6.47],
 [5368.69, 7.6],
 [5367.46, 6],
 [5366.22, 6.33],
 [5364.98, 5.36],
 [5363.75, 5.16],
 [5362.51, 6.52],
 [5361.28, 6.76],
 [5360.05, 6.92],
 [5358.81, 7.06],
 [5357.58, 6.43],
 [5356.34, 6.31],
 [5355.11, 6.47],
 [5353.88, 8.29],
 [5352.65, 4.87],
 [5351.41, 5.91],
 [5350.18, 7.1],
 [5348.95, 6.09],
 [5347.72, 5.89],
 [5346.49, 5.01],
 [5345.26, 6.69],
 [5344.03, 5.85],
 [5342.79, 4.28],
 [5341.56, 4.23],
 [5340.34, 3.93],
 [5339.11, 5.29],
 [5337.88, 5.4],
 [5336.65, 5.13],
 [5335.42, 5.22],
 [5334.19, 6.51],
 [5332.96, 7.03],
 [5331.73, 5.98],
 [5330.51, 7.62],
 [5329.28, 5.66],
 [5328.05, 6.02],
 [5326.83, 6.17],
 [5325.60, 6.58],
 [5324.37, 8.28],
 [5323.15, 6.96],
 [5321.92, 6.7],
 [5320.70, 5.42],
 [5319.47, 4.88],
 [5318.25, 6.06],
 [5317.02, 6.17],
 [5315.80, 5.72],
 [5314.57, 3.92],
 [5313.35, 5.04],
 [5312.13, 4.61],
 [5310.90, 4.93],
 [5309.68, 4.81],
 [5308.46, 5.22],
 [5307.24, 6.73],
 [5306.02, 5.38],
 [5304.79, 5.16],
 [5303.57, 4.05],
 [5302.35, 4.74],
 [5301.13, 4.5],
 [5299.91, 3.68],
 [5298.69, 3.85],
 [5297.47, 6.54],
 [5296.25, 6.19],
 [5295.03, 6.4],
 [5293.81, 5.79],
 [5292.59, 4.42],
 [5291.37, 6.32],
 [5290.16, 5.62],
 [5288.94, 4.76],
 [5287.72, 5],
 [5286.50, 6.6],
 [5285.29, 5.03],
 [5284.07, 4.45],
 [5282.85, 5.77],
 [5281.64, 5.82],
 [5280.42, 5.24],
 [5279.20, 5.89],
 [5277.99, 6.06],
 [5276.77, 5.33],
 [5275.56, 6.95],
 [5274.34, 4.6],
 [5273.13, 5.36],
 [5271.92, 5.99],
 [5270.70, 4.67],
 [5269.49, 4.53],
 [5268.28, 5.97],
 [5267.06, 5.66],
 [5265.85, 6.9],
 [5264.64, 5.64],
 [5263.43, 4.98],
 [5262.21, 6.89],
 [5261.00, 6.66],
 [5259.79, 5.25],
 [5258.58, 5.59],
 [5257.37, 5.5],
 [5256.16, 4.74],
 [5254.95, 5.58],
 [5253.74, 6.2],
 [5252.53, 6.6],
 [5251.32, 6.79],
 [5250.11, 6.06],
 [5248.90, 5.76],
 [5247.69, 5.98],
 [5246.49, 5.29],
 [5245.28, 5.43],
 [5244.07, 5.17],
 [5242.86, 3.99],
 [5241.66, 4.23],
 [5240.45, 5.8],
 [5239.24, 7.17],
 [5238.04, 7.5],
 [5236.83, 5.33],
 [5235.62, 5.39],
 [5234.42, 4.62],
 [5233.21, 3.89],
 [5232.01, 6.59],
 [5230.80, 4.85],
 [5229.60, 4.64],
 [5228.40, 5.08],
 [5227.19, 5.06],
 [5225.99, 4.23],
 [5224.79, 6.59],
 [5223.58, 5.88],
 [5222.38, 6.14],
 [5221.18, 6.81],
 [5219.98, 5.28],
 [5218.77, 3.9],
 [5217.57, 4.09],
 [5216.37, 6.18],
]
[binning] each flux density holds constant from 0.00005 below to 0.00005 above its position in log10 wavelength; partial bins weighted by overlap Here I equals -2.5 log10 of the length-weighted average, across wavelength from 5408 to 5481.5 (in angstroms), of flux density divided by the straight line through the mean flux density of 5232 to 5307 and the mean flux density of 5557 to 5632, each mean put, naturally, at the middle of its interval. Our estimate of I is -0.03 mag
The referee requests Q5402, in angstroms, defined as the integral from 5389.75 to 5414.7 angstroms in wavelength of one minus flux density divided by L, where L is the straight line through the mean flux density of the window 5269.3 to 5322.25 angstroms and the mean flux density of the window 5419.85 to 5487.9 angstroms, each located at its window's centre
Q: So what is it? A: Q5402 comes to 1.3 angstroms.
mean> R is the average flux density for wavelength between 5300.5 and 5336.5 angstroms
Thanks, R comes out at 5.72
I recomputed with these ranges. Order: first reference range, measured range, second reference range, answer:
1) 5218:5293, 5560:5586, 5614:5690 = 0.03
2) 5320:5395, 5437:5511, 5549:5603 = -0.04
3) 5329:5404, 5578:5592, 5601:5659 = 0.09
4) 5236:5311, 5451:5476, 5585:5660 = 0.03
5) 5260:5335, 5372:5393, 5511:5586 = 0.01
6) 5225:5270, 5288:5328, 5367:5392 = 0.04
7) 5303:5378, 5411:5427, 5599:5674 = 0.02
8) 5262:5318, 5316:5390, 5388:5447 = -0.06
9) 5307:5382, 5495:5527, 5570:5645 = -0.03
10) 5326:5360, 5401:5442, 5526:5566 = 0.02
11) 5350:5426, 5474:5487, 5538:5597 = -0.14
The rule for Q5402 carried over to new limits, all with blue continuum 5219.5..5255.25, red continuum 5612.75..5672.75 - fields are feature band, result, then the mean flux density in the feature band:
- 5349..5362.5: -1.5 angstroms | 6.59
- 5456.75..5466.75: 0.9 angstroms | 5.63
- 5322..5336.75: -1.6 angstroms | 6.48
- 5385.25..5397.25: 0.4 angstroms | 5.81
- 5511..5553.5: 0.0 angstroms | 6.39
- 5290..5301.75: 0.9 angstroms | 5.32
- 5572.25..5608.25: 1.1 angstroms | 6.34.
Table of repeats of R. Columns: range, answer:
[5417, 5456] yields 6.29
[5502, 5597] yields 6.27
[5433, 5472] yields 6.08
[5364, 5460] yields 5.99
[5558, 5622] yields 6.41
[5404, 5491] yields 6.18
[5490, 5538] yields 6.57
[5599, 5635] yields 6.66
